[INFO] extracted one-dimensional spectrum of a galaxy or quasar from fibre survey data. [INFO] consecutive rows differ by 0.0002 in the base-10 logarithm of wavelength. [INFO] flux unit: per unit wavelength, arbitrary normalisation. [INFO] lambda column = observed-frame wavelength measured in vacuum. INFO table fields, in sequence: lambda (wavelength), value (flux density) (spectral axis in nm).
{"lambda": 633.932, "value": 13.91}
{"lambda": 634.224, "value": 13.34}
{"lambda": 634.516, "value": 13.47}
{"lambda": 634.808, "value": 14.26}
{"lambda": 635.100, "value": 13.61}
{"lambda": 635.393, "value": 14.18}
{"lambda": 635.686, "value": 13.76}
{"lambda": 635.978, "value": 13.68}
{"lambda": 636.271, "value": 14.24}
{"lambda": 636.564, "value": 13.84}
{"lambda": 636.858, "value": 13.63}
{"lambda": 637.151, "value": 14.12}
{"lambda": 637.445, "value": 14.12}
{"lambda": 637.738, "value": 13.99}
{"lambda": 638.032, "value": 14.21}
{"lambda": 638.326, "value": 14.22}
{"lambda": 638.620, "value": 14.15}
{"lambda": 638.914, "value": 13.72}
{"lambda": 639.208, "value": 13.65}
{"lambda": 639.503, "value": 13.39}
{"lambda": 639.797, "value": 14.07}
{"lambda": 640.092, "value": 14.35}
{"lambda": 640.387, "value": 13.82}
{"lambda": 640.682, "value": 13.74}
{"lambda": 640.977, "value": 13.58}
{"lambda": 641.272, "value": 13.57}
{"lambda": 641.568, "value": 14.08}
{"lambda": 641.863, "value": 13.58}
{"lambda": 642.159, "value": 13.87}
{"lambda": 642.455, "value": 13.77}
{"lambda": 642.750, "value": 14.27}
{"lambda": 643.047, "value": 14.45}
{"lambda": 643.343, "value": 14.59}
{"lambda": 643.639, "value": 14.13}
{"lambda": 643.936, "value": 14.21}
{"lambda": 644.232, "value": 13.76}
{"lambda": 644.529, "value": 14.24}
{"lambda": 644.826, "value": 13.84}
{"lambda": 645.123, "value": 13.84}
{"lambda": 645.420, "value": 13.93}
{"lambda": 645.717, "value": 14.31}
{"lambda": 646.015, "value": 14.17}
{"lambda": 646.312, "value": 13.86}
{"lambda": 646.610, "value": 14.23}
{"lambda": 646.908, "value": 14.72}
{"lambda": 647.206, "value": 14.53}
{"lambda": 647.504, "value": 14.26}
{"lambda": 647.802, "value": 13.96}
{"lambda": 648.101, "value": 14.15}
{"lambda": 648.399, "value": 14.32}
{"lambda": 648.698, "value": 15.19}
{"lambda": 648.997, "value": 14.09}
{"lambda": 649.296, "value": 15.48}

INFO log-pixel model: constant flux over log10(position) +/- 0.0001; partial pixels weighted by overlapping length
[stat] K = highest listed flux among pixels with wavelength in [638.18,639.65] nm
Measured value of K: 14.22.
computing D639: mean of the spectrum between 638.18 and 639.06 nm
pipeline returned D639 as 14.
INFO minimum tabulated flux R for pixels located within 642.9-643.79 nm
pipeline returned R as 14.13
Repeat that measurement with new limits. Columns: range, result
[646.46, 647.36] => 14.23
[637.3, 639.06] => 13.72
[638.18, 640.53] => 13.39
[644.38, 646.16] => 13.84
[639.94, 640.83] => 13.74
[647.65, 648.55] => 13.96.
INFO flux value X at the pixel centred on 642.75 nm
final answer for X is 14.27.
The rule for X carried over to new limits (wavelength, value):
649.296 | 15.48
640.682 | 13.74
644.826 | 13.84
